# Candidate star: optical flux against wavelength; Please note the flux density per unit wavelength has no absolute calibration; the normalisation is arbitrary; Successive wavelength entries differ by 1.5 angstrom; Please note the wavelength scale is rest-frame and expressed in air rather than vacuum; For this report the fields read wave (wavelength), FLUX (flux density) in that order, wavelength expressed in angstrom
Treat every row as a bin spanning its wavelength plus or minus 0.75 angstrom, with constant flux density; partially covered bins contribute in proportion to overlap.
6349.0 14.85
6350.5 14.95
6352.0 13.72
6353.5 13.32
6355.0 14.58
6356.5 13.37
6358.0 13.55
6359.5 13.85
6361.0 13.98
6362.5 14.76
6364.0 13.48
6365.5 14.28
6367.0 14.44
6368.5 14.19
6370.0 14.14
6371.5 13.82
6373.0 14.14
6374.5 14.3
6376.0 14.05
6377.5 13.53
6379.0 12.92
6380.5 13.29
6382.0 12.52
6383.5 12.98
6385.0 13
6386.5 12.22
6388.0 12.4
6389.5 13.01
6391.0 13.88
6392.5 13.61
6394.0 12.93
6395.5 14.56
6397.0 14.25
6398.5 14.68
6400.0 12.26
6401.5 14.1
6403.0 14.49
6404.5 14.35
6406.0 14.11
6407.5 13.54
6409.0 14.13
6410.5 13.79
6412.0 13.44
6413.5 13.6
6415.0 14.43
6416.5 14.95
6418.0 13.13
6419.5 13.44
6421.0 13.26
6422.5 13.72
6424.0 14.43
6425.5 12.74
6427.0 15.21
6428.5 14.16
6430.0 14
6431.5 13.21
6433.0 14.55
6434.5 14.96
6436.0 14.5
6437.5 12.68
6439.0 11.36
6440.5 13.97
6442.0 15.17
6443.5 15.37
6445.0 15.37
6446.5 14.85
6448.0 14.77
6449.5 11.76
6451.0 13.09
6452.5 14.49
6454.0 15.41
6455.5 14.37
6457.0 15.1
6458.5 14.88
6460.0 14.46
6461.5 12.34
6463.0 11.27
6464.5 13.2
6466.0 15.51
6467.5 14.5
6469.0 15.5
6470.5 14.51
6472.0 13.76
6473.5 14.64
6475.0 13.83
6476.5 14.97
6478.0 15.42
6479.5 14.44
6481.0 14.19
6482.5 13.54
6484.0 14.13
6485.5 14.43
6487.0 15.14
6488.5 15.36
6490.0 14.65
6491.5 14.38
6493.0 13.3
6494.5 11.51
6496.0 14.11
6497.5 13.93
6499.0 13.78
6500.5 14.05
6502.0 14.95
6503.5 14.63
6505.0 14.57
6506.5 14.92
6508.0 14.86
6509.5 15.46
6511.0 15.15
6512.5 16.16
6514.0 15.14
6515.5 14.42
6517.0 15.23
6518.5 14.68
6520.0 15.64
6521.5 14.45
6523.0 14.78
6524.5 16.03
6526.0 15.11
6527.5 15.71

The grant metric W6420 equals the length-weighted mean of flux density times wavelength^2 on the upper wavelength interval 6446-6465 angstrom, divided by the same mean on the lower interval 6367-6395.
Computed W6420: 1.06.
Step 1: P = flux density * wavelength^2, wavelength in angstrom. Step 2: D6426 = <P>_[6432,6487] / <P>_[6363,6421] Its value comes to 1.06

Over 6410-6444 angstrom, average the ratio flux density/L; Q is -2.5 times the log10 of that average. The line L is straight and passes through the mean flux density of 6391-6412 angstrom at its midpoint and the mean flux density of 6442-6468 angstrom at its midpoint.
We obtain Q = 0.01 mag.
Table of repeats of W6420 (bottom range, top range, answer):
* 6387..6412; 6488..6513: 1.08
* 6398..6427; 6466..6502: 1.06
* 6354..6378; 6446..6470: 1.03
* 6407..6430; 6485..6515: 1.07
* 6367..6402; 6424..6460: 1.07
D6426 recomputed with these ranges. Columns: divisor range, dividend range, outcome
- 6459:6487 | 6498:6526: 1.07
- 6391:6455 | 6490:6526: 1.07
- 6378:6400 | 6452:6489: 1.11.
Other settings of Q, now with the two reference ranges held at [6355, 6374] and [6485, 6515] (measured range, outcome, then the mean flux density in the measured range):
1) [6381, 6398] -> 0.07 mag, 13.2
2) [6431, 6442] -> 0.04 mag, 13.7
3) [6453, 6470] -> 0.01 mag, 14.2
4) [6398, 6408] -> 0.02 mag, 13.9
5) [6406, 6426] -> 0.03 mag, 13.8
